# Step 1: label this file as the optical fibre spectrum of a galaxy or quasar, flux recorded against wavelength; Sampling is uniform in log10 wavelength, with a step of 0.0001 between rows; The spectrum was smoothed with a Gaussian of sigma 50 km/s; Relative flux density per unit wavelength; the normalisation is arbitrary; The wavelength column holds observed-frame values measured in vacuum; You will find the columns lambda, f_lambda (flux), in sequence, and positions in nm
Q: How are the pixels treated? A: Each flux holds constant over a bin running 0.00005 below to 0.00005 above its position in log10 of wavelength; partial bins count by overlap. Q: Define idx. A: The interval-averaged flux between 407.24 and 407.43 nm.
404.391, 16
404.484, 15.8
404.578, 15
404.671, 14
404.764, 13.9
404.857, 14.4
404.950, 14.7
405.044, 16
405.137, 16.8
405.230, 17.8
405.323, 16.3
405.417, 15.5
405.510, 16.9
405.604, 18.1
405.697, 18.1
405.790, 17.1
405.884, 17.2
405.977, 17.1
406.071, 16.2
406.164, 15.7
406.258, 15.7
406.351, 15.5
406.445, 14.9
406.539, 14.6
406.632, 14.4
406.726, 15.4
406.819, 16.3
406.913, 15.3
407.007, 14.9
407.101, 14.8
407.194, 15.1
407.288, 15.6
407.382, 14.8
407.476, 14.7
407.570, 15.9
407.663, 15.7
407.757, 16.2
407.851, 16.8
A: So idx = 15.1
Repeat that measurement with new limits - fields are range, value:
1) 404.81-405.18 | 15.5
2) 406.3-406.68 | 14.9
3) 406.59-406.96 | 15.4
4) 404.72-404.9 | 14.2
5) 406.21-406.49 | 15.4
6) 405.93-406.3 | 16.2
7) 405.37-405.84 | 17.1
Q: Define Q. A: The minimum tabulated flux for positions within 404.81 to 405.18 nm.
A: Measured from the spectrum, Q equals 14.4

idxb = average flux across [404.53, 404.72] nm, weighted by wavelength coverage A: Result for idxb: 14.5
